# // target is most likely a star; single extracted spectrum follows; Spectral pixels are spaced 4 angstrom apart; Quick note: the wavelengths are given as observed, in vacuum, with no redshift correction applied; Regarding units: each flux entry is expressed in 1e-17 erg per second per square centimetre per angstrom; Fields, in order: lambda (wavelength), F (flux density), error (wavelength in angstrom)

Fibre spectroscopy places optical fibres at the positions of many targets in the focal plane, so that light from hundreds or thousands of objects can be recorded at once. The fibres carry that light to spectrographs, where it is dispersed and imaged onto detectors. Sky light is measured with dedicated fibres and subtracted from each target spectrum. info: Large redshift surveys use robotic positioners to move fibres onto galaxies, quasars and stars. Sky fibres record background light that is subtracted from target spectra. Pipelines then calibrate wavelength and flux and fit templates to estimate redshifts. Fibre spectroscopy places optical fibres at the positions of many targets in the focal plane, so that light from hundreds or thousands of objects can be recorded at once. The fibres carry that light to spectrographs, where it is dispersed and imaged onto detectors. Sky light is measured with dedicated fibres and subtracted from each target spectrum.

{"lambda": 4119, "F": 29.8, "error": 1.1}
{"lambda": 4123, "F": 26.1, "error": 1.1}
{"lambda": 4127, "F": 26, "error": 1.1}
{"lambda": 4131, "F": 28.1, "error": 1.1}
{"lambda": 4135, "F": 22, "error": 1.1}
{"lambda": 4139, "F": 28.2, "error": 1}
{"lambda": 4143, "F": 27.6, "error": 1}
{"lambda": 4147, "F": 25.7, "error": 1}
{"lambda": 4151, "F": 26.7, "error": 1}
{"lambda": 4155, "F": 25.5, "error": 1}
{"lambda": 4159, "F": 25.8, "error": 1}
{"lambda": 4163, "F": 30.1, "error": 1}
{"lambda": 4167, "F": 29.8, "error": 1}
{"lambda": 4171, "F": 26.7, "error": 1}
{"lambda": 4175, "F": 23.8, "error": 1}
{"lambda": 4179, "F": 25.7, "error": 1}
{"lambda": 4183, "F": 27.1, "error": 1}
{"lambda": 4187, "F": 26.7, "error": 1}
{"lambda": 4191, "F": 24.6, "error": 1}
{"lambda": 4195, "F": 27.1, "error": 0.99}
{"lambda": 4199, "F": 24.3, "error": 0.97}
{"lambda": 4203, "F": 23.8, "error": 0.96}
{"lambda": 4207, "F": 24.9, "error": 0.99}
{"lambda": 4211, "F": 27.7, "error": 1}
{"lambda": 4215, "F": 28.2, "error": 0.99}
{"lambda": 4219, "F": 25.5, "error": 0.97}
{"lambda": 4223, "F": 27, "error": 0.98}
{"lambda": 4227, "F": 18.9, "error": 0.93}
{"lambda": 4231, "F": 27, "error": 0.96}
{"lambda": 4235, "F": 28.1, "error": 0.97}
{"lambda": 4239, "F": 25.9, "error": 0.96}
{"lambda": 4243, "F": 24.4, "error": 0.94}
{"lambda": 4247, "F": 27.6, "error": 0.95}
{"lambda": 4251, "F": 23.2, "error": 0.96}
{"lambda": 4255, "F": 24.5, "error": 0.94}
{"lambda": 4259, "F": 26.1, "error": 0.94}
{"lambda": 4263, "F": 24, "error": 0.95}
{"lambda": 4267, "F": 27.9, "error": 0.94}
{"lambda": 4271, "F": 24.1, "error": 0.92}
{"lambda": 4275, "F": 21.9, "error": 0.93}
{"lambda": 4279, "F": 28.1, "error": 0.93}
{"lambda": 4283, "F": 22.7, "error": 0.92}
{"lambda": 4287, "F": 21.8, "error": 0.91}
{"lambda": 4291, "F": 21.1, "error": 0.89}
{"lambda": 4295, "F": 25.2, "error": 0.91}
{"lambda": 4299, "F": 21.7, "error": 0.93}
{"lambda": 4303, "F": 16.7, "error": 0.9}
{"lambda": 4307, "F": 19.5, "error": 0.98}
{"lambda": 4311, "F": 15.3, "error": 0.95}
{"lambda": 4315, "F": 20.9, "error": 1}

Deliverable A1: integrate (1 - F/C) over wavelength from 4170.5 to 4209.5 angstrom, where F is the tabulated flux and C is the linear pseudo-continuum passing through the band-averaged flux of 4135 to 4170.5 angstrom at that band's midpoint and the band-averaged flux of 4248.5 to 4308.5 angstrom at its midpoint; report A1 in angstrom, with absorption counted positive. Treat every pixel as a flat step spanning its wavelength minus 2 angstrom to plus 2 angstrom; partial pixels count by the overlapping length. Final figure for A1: 0.8 angstrom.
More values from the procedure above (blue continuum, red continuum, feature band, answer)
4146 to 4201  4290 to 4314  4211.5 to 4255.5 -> -4.18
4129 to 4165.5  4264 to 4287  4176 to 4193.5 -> 0.10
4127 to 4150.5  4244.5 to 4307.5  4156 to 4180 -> -1.15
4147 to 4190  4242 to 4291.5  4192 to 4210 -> 0.57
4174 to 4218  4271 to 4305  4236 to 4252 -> -0.98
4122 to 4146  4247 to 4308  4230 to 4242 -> -1.24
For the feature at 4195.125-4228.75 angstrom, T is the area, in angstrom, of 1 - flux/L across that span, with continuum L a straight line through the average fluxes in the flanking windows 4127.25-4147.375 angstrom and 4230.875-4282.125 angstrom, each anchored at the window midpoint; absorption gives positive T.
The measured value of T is 0.8 angstrom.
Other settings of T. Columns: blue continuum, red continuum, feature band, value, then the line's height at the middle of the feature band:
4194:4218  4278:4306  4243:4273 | -2.07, 23.7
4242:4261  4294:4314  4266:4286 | -1.87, 22.5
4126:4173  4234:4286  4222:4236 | 0.39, 25.6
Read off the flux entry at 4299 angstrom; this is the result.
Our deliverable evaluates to 21.7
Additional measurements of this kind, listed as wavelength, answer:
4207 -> 24.9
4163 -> 30.1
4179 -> 25.7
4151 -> 26.7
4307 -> 19.5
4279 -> 28.1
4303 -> 16.7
